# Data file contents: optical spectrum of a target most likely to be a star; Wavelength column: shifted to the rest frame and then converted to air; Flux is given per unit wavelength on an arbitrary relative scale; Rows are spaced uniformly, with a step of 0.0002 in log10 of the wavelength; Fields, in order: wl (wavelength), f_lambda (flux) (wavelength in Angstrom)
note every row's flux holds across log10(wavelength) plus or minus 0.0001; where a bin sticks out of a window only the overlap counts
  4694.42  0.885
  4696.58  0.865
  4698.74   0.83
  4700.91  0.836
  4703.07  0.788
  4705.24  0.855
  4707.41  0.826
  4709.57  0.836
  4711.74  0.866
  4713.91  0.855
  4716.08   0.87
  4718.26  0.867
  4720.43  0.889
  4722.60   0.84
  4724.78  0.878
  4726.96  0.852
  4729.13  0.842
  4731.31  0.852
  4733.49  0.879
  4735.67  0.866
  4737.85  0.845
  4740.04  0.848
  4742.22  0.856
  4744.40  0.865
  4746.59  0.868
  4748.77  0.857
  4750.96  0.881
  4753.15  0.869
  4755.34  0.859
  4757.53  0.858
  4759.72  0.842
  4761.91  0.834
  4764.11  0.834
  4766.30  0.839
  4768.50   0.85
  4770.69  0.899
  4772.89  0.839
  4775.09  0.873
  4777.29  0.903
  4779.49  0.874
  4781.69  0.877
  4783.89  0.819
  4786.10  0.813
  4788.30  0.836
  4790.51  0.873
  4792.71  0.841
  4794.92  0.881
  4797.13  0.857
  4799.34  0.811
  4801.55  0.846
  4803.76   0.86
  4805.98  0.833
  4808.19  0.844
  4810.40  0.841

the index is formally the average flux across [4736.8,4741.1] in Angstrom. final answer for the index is 0.845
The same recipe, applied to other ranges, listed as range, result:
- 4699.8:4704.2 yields 0.812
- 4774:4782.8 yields 0.882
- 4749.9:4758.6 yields 0.867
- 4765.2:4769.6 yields 0.846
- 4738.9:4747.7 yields 0.859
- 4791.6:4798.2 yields 0.86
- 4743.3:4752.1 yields 0.868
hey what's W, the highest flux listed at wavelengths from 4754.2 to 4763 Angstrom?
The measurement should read 0.859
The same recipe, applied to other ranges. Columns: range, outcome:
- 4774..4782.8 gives 0.903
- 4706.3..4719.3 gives 0.87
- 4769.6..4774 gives 0.899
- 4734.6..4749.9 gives 0.868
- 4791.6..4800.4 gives 0.881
